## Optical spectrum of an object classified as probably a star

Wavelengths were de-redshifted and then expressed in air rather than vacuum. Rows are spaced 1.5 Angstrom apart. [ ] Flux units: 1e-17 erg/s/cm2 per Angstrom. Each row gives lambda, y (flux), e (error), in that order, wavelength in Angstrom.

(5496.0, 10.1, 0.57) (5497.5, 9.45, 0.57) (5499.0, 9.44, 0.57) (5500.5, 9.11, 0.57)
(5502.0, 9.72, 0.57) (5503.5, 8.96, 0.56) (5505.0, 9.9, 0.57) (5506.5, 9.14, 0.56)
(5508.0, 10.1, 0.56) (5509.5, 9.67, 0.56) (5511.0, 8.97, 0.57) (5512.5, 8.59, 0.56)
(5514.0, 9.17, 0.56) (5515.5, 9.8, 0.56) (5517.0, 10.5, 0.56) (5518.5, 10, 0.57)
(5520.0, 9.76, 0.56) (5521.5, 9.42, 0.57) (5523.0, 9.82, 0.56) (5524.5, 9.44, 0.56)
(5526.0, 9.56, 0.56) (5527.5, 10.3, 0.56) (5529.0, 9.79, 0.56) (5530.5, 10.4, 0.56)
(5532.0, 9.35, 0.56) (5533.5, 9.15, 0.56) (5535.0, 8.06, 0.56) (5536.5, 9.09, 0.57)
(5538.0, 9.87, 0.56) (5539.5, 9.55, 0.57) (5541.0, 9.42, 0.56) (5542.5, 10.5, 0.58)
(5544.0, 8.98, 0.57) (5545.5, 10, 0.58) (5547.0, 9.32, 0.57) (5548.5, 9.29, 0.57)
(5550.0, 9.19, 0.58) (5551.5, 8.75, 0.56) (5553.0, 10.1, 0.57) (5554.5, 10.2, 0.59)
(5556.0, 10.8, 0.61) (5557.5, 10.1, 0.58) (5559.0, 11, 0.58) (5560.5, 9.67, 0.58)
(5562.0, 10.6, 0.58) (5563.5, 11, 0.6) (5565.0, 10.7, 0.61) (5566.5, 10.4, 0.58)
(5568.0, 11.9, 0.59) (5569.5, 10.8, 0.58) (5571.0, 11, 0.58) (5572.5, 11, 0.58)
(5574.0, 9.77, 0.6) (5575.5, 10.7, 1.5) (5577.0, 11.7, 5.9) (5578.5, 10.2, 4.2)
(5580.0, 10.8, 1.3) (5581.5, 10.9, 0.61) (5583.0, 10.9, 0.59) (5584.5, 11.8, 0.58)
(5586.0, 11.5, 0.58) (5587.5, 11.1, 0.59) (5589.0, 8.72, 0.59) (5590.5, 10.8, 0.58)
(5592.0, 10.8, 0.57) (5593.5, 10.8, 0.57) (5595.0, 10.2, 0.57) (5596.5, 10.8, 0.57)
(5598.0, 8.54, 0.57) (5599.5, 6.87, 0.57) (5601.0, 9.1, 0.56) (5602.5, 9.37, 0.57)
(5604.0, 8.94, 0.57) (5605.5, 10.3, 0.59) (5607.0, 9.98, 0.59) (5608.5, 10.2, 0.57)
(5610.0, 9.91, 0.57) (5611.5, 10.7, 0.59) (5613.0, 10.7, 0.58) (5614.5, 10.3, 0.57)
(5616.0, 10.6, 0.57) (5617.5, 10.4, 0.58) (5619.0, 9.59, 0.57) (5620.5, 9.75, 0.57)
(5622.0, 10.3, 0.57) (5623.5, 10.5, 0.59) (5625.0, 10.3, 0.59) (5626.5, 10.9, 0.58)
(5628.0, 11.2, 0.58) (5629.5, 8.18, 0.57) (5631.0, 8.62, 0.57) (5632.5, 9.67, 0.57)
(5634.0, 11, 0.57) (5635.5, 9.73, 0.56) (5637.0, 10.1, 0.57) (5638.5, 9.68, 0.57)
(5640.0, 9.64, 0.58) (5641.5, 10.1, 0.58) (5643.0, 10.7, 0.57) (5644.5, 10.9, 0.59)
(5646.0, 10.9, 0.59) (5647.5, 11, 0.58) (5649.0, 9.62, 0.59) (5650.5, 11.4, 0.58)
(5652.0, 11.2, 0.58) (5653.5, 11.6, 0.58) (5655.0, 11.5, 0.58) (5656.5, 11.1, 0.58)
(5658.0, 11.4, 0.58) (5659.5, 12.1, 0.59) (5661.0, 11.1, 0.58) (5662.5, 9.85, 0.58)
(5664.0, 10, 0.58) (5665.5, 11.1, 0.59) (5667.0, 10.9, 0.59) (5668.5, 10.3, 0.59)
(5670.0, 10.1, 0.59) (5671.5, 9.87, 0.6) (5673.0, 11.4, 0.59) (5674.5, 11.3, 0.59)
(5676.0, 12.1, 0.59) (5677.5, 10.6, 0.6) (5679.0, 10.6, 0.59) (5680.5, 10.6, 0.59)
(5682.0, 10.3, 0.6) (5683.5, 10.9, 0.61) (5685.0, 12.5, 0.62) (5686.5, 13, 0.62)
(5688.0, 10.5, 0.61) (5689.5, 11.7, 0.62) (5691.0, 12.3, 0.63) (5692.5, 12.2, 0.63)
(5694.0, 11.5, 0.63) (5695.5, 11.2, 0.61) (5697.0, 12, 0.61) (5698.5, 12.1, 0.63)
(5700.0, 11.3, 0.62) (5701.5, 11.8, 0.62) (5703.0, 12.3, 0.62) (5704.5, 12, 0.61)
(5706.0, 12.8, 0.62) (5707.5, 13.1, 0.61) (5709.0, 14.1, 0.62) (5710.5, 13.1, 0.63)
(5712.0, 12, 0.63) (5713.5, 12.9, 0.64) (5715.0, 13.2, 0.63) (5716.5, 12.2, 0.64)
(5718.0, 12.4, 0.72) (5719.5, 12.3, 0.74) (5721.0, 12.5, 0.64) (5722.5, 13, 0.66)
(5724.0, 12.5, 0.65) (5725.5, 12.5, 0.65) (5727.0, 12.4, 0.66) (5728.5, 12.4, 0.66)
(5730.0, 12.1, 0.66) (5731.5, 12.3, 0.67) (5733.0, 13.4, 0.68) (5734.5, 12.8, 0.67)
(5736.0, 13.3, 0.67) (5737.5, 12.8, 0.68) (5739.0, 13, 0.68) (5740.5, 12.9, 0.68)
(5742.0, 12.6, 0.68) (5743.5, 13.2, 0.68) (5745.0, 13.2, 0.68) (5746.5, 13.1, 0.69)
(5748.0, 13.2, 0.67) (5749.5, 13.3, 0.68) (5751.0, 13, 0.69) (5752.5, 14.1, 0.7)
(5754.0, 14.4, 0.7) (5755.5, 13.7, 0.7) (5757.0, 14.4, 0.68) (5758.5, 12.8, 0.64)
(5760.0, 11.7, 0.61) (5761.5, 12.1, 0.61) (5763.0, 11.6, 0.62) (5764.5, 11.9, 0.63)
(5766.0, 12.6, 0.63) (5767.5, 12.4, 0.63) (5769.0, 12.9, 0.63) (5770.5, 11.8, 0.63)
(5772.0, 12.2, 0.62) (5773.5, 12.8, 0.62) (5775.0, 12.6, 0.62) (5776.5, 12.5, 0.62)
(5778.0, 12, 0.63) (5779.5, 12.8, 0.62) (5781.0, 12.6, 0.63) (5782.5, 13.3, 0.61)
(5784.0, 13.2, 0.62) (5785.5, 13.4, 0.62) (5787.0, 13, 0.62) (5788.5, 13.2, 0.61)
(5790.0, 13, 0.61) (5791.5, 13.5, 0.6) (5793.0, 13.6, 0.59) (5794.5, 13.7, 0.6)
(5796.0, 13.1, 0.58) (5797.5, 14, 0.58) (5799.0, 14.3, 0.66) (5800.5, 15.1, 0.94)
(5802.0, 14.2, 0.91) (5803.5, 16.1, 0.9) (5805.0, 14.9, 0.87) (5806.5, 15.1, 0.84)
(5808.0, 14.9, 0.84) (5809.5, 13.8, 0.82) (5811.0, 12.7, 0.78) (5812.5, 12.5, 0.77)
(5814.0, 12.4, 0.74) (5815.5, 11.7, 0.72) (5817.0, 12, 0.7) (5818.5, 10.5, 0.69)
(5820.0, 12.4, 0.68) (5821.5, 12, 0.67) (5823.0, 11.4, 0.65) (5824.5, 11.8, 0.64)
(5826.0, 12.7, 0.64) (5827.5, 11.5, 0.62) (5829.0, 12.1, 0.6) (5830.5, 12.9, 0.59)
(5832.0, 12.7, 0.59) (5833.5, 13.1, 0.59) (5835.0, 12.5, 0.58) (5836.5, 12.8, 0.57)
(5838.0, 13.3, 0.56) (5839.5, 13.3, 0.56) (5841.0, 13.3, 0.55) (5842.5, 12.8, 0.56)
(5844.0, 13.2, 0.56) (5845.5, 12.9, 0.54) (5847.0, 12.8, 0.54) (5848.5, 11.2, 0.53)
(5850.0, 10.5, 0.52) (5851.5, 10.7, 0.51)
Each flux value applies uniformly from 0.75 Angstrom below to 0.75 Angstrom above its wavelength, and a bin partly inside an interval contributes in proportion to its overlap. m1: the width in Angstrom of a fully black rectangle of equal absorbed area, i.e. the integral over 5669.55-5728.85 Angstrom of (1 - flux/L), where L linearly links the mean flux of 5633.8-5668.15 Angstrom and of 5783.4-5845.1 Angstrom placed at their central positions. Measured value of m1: -2.7 Angstrom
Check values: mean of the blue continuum 10.7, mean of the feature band 11.9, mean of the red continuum 13.1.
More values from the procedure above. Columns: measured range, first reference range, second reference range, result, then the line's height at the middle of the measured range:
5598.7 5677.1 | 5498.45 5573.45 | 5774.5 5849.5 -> 4.69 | 11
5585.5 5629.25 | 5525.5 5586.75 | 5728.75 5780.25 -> 3.19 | 10.9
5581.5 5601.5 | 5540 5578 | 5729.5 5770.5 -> 0.97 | 10.7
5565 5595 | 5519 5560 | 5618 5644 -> -2.99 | 9.82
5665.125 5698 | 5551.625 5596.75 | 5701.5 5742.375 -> 2.44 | 12.1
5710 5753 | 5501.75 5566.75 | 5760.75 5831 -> -2.41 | 12.1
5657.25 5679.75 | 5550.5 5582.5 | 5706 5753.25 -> 2.17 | 12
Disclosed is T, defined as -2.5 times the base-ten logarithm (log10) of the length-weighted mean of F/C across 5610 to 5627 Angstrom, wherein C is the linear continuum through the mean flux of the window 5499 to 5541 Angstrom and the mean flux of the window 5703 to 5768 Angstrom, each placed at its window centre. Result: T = 0.07 mag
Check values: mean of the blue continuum 9.52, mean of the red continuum 12.8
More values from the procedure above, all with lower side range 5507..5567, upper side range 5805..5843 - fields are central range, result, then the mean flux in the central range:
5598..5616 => 0.09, 9.66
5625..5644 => 0.08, 9.99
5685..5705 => -0.05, 11.9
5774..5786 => -0.05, 12.8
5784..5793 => -0.08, 13.2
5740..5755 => -0.12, 13.3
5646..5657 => -0.01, 11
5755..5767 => -0.05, 12.6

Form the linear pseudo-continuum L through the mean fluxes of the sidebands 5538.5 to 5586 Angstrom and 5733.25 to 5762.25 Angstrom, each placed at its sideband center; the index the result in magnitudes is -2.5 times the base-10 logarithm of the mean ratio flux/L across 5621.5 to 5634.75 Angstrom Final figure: 0.13 mag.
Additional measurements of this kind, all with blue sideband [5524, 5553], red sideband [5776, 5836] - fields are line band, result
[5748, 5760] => -0.097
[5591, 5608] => 0.073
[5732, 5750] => -0.074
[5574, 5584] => -0.081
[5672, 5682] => 0.032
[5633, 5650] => 0.057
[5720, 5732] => -0.042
